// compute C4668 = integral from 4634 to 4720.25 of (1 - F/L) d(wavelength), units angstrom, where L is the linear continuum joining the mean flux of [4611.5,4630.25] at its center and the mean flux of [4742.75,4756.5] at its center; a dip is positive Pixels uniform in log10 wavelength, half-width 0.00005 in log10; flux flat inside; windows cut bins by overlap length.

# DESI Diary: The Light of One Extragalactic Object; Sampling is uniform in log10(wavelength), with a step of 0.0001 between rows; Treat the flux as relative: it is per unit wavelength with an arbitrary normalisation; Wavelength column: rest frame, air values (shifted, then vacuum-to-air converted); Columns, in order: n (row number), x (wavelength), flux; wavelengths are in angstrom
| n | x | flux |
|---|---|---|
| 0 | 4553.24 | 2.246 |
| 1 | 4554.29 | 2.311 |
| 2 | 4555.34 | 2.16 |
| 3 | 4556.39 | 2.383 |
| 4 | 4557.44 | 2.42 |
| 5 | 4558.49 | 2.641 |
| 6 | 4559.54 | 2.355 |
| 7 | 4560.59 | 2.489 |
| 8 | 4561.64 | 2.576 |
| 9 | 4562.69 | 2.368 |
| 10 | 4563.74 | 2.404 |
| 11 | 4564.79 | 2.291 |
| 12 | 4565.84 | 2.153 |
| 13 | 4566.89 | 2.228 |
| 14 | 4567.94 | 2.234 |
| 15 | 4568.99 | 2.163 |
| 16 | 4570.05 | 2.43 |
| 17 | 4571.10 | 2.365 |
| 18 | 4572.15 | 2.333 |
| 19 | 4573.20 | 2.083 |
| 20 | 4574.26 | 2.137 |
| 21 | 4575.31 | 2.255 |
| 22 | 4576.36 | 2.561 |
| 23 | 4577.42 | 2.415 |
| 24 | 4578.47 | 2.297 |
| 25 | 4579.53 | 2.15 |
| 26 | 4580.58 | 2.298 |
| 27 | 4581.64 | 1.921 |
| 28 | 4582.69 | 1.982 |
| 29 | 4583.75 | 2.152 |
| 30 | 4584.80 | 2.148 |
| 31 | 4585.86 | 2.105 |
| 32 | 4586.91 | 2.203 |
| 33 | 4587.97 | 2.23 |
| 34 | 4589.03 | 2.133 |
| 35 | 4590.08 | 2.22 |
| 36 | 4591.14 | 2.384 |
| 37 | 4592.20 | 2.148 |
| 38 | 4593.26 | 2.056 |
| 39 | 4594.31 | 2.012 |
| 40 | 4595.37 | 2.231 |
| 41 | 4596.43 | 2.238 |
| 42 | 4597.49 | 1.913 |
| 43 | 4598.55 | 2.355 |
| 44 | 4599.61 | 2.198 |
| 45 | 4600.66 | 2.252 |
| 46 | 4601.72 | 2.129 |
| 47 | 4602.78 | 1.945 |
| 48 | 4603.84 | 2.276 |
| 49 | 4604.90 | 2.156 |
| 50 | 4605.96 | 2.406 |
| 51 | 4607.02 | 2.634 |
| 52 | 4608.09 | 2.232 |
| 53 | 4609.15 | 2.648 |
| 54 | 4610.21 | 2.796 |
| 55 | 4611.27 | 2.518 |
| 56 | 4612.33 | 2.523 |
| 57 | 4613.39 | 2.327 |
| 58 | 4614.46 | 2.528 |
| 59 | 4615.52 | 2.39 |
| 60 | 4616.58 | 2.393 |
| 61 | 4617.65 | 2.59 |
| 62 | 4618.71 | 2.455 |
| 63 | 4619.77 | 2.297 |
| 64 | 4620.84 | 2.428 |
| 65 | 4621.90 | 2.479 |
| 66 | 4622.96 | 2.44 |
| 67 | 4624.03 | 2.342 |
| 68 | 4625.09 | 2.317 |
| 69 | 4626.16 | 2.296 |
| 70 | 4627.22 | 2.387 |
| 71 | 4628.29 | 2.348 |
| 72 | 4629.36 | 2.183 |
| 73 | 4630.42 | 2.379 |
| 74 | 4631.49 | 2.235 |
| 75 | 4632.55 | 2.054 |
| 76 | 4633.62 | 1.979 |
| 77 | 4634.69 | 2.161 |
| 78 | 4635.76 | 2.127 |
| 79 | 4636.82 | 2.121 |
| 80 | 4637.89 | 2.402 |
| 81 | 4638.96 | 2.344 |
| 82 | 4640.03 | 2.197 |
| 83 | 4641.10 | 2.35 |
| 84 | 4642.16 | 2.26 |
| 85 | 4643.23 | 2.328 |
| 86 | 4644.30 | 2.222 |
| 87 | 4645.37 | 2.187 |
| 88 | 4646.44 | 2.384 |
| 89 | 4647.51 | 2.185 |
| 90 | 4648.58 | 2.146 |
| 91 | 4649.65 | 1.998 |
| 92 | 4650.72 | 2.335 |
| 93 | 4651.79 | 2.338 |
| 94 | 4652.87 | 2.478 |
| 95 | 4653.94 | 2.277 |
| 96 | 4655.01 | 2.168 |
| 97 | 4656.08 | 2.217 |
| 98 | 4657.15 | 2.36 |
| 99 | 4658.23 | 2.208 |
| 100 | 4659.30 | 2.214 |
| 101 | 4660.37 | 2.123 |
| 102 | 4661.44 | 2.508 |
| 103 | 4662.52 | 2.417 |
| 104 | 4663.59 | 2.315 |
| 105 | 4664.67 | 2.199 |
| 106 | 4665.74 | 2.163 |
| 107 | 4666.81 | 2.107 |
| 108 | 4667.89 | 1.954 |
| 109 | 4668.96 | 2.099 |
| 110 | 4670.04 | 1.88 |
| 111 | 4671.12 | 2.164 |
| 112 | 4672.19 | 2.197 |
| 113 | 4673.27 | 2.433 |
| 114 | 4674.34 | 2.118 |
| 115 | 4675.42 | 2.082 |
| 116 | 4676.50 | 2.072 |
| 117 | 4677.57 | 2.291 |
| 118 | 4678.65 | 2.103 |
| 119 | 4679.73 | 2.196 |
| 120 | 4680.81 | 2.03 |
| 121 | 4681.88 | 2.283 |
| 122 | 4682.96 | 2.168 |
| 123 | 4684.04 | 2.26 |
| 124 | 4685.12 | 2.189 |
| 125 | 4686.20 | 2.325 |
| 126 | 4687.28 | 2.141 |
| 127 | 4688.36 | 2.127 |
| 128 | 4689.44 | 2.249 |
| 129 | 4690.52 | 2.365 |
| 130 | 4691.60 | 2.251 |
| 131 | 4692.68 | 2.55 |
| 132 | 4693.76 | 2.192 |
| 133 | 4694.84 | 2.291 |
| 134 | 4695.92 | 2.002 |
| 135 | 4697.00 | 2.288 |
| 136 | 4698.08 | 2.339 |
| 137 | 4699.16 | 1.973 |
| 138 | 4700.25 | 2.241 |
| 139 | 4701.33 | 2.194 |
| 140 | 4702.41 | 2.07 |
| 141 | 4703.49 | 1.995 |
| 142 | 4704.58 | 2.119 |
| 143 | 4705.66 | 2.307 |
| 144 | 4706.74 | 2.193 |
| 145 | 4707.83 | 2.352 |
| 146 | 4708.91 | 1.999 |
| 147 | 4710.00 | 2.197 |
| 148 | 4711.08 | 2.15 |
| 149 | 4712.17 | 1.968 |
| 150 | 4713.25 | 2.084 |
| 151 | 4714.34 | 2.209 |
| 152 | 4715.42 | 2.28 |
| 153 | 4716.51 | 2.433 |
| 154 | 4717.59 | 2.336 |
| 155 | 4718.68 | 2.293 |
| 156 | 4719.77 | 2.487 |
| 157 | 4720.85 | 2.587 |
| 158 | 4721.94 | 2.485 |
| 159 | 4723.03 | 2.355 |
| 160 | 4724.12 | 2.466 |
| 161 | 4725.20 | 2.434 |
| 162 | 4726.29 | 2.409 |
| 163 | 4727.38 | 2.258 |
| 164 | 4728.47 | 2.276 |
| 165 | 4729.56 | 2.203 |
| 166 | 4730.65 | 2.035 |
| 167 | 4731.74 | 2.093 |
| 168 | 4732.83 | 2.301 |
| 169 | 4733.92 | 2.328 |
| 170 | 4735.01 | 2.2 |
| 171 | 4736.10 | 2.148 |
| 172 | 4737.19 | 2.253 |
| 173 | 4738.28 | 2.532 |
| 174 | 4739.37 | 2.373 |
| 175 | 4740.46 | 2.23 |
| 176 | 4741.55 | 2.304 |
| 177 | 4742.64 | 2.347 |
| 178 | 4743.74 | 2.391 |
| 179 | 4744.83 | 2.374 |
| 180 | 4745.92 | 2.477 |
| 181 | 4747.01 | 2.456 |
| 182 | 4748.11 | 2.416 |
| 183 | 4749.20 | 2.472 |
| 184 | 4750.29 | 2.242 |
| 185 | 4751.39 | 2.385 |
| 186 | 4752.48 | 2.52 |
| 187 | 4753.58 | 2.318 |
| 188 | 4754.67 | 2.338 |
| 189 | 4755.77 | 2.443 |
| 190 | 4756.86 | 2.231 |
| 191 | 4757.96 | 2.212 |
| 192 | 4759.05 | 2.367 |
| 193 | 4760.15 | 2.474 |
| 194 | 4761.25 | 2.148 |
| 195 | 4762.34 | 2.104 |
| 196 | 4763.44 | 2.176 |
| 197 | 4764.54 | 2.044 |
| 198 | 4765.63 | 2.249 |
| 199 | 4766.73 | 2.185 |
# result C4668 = 6.5 angstrom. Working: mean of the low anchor 2.4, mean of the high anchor 2.4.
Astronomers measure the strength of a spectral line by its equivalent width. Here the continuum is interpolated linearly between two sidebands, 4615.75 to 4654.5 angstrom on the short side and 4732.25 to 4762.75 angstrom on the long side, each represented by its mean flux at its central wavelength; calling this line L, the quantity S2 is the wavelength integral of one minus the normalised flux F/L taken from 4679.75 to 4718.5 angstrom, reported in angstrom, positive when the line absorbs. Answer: 1.9 angstrom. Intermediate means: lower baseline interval 2.29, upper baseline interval 2.34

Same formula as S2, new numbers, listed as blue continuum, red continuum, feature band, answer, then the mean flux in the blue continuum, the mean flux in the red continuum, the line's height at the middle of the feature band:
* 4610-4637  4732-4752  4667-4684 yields 1.5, 2.35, 2.34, 2.35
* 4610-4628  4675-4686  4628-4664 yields 1.0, 2.43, 2.17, 2.32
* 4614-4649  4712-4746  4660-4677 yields 0.9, 2.3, 2.31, 2.31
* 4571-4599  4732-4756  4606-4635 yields -2.0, 2.19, 2.35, 2.23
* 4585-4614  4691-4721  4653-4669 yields 0.1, 2.27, 2.22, 2.24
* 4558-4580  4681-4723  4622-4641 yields 0.2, 2.33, 2.24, 2.29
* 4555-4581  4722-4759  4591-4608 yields 0.9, 2.33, 2.33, 2.33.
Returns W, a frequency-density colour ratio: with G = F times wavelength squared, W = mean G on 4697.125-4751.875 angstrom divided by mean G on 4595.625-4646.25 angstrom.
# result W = 1.0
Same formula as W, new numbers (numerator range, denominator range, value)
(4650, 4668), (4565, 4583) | 1.05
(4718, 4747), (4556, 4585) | 1.09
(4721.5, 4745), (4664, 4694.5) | 1.08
